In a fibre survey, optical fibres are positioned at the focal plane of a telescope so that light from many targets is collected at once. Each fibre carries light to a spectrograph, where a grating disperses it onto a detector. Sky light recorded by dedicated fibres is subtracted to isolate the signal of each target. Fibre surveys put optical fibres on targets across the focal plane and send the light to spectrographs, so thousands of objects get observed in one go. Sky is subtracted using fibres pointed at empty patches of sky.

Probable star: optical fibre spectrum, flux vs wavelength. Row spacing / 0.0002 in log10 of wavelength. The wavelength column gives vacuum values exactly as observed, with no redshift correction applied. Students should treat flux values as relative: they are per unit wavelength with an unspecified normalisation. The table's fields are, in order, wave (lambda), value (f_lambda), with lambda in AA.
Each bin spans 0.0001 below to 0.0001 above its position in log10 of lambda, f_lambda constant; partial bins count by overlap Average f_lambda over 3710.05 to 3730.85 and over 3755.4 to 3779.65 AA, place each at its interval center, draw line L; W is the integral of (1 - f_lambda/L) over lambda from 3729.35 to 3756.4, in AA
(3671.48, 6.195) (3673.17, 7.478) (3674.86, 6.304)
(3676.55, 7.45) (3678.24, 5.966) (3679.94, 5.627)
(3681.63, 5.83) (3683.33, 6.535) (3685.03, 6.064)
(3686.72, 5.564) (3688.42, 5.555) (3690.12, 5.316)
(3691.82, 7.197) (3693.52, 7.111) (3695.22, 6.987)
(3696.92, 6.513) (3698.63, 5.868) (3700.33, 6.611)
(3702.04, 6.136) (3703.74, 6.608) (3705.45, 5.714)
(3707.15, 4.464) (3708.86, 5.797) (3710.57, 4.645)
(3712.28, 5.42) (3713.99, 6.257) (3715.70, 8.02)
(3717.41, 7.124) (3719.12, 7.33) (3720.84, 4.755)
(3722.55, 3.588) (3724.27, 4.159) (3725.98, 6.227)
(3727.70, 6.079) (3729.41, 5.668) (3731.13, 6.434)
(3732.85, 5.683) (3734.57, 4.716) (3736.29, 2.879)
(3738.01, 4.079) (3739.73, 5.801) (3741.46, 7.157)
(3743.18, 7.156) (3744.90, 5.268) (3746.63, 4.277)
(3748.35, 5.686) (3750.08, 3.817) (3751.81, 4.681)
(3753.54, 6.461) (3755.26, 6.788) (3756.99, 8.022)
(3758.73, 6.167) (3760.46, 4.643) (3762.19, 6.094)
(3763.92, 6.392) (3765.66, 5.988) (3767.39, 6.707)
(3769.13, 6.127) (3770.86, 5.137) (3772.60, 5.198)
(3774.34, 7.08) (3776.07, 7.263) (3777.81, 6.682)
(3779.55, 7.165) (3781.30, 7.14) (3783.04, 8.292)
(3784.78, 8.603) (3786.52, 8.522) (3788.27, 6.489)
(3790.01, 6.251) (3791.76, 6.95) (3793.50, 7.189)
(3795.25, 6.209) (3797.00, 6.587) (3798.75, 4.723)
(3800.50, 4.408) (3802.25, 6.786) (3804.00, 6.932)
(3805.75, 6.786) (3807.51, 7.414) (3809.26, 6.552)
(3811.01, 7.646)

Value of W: 2.8 AA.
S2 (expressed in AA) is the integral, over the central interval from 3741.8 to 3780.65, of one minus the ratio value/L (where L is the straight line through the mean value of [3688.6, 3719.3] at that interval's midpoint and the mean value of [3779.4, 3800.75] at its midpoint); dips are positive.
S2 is 3.5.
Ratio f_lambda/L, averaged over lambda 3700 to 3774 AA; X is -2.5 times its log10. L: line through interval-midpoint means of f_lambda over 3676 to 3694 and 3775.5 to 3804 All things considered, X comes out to 0.136 mag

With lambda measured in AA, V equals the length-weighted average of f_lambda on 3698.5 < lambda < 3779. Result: 5.81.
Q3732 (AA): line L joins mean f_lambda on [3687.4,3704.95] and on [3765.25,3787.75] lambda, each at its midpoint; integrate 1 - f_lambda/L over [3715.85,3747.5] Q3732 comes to 5.2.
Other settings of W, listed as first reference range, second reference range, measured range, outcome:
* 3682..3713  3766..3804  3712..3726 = 0.6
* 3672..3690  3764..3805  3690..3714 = 0.9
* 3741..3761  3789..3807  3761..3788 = -3.2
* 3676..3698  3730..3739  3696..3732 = -3.0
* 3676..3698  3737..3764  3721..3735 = 1.5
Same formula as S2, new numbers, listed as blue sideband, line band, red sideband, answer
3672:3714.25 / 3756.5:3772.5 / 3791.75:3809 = 0.6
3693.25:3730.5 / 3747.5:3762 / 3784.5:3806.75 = 1.1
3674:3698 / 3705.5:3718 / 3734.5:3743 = -0.5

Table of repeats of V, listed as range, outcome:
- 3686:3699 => 6.28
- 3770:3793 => 6.99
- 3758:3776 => 6.01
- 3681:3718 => 6.15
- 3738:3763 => 5.8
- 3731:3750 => 5.27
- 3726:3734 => 5.95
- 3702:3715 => 5.63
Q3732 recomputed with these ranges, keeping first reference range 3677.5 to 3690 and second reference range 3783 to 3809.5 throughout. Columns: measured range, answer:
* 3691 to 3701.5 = -1.33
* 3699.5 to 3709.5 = 0.20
